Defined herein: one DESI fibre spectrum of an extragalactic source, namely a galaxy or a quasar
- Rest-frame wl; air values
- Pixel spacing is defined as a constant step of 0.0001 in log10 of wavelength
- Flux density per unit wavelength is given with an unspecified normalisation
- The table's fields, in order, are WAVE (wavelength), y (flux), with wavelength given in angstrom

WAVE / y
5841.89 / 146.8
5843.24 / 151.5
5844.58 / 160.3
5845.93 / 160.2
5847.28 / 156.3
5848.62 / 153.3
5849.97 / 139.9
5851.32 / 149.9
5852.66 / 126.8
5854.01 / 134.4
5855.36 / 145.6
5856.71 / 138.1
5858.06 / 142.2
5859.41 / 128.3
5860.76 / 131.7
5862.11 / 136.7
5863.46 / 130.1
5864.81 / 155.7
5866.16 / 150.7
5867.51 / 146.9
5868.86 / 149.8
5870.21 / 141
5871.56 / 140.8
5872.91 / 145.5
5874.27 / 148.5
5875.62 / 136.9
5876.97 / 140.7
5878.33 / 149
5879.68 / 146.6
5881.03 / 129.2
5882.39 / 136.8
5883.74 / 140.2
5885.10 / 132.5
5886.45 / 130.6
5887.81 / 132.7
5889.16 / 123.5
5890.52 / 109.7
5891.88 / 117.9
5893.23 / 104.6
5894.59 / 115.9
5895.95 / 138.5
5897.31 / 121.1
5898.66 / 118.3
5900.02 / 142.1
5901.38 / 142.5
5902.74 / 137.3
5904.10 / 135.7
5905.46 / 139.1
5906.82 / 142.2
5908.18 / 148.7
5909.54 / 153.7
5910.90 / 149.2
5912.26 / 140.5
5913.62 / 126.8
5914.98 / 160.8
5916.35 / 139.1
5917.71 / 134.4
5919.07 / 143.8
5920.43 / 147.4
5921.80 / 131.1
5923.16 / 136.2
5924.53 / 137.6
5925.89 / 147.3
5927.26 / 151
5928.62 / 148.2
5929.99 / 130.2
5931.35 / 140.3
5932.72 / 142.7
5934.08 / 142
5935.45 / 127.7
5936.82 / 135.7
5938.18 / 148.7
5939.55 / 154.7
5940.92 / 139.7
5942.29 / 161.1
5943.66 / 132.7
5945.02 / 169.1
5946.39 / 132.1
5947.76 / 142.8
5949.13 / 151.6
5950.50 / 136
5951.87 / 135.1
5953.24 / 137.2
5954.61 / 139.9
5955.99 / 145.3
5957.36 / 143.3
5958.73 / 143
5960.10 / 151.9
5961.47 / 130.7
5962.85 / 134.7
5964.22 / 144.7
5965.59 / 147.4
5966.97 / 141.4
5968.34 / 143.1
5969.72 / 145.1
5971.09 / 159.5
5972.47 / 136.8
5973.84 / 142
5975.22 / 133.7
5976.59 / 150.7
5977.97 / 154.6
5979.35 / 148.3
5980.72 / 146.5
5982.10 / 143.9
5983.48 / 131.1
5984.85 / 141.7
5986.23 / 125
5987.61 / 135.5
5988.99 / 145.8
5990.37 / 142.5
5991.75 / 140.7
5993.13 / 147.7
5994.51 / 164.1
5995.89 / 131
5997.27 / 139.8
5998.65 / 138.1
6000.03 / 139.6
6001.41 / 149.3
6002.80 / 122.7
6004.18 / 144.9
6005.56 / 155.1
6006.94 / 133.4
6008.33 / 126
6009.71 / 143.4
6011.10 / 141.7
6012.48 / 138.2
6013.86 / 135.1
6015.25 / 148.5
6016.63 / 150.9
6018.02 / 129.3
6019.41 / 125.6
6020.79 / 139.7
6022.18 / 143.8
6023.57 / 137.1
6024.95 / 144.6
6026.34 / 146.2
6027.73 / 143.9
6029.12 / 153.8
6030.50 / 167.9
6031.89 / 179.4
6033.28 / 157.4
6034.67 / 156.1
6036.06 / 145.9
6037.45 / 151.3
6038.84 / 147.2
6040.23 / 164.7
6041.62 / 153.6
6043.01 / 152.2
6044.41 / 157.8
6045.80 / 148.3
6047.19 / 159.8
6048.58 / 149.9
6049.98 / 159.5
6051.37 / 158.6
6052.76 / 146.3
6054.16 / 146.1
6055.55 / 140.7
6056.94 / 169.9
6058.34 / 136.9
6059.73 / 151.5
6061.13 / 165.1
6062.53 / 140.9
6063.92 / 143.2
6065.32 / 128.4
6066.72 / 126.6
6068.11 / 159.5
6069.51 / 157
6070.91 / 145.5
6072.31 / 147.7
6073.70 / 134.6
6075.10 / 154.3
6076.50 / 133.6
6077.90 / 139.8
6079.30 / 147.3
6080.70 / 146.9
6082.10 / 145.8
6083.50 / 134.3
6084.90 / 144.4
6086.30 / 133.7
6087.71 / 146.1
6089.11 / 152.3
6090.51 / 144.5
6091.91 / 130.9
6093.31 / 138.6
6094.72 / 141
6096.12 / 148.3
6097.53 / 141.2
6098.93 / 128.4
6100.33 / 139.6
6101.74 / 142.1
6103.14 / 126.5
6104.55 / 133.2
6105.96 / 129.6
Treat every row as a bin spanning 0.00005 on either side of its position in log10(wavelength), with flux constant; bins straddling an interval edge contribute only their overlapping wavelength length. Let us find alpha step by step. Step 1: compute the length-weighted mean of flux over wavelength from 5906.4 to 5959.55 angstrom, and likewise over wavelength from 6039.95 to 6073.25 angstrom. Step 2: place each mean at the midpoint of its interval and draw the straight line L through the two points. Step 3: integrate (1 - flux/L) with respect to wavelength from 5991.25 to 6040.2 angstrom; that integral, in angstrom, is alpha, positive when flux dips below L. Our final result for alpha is 0.95 angstrom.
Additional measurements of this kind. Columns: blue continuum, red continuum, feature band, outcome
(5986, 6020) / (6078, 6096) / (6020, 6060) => -3.1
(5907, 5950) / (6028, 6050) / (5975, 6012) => 2.3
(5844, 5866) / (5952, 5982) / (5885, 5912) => 2.1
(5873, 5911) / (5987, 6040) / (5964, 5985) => -0.5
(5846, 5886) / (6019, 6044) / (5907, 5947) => 0.5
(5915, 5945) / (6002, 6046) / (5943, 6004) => 0.9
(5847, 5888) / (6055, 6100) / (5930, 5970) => -0.2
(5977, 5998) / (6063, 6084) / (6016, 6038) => -0.8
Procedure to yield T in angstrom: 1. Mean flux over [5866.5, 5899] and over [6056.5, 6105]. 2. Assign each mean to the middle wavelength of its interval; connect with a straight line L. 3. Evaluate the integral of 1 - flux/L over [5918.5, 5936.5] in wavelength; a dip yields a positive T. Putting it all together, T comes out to -0.6 angstrom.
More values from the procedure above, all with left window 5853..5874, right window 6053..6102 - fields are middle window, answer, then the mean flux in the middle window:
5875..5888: 0.33 angstrom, 138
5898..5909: 0.24 angstrom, 138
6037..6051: -1.11 angstrom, 155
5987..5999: -0.03 angstrom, 143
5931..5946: -0.30 angstrom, 145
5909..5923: -0.07 angstrom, 142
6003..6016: 0.25 angstrom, 140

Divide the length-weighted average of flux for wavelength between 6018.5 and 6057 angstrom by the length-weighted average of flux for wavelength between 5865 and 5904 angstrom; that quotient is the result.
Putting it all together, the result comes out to 1.12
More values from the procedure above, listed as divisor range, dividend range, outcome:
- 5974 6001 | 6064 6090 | 1.01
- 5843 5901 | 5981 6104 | 1.05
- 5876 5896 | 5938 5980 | 1.11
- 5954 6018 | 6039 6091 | 1.04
